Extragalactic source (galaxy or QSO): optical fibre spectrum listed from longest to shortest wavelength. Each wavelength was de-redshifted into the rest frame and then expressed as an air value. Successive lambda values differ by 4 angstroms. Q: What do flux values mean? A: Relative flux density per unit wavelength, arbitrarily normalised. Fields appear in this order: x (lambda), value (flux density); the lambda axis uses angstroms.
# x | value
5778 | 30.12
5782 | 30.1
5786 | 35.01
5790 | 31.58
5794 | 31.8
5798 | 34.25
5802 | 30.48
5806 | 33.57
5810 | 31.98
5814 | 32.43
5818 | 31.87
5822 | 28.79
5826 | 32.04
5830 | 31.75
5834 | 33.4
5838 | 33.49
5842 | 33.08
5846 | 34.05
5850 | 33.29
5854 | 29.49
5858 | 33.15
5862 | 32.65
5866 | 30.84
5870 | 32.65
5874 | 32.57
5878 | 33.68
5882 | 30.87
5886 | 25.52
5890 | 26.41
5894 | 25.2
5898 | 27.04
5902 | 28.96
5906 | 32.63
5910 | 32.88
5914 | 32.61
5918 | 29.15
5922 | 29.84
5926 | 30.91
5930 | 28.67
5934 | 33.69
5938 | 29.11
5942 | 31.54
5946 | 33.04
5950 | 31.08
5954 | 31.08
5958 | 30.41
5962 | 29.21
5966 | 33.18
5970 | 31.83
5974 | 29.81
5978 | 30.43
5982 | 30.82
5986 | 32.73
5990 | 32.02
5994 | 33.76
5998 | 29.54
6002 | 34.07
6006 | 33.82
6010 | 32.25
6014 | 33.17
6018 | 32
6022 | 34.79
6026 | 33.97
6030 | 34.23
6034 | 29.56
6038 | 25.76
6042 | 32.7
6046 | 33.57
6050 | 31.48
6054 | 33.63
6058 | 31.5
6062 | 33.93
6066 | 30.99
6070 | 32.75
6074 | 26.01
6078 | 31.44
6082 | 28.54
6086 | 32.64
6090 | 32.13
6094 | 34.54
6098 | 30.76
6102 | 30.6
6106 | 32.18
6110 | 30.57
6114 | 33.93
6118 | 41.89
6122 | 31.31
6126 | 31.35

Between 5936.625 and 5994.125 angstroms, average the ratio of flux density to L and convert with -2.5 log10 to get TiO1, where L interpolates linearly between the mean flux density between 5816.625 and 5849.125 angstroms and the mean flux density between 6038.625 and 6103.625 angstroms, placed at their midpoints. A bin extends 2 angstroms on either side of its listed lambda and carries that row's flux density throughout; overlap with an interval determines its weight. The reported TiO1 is 0.02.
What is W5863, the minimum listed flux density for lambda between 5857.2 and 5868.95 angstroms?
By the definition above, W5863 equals 30.84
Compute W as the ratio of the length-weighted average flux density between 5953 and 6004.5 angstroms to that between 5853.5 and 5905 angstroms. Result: 1.05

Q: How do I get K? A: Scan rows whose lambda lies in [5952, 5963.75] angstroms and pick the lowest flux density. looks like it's 29.21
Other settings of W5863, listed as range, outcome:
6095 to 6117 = 30.57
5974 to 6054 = 25.76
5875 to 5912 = 25.2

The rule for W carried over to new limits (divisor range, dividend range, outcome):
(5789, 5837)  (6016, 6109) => 0.99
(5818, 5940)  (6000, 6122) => 1.04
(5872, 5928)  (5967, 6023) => 1.08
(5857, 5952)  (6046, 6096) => 1.04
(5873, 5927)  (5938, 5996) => 1.05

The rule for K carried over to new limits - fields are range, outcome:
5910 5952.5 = 28.67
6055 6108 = 26.01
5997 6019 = 29.54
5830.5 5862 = 29.49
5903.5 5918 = 29.15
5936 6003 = 29.11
